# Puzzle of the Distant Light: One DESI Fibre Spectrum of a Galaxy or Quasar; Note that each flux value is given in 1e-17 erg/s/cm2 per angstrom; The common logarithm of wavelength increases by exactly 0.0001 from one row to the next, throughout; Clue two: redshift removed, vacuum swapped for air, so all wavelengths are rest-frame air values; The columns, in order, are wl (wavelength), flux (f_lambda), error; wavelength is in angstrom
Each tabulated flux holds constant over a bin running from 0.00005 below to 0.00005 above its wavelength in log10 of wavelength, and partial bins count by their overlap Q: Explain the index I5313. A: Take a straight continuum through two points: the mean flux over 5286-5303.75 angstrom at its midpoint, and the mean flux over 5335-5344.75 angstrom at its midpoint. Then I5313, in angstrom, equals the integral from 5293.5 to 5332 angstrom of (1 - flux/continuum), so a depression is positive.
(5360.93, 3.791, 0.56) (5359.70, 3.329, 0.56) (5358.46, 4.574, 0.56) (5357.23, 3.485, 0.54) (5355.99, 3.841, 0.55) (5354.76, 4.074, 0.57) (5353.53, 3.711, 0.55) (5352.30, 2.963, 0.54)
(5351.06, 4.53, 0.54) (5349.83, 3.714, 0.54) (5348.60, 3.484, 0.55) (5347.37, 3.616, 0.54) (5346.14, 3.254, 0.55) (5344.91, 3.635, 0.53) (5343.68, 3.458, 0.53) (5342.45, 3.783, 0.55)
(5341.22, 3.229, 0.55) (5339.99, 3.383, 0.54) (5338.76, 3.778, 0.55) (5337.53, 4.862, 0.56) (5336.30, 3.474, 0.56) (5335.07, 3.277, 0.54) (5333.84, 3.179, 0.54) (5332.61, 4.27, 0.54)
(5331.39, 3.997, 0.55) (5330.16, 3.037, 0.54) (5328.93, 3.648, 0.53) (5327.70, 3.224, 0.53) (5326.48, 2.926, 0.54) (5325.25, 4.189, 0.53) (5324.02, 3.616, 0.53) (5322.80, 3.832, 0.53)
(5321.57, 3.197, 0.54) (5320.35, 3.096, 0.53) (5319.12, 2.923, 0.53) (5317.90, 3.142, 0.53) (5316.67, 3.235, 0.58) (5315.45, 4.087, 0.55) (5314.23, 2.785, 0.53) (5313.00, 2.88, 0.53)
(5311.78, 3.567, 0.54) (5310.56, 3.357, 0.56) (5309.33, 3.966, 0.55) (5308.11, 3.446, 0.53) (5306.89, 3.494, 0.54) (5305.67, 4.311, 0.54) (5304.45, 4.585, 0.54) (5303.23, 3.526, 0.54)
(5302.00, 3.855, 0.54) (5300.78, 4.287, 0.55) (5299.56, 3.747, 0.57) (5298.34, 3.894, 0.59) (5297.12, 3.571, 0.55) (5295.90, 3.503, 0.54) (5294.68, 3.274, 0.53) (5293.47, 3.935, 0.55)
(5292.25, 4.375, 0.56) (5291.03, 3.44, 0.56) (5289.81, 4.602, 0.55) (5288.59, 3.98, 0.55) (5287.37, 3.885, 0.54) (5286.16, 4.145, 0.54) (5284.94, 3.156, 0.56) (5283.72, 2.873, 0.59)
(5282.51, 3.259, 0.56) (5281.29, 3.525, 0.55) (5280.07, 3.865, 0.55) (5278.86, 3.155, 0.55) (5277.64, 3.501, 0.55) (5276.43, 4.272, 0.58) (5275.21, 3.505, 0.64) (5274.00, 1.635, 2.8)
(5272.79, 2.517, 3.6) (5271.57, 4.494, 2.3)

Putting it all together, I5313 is 2.3 angstrom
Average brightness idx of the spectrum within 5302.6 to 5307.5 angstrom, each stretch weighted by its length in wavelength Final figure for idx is 3.98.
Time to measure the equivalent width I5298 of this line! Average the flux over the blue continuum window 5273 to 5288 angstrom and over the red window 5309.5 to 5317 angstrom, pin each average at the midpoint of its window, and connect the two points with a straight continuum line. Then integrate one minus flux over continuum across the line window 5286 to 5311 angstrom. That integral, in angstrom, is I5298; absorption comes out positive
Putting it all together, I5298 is -3.7 angstrom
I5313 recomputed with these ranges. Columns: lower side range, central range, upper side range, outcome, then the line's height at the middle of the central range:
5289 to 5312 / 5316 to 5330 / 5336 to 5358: 1.5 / 3.76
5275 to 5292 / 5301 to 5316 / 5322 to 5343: -0.1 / 3.65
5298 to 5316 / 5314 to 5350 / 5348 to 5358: 2.0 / 3.73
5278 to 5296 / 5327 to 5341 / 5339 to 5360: 0.1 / 3.66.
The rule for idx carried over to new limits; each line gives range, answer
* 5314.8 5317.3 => 3.65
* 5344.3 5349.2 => 3.5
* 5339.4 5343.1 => 3.47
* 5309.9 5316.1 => 3.34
